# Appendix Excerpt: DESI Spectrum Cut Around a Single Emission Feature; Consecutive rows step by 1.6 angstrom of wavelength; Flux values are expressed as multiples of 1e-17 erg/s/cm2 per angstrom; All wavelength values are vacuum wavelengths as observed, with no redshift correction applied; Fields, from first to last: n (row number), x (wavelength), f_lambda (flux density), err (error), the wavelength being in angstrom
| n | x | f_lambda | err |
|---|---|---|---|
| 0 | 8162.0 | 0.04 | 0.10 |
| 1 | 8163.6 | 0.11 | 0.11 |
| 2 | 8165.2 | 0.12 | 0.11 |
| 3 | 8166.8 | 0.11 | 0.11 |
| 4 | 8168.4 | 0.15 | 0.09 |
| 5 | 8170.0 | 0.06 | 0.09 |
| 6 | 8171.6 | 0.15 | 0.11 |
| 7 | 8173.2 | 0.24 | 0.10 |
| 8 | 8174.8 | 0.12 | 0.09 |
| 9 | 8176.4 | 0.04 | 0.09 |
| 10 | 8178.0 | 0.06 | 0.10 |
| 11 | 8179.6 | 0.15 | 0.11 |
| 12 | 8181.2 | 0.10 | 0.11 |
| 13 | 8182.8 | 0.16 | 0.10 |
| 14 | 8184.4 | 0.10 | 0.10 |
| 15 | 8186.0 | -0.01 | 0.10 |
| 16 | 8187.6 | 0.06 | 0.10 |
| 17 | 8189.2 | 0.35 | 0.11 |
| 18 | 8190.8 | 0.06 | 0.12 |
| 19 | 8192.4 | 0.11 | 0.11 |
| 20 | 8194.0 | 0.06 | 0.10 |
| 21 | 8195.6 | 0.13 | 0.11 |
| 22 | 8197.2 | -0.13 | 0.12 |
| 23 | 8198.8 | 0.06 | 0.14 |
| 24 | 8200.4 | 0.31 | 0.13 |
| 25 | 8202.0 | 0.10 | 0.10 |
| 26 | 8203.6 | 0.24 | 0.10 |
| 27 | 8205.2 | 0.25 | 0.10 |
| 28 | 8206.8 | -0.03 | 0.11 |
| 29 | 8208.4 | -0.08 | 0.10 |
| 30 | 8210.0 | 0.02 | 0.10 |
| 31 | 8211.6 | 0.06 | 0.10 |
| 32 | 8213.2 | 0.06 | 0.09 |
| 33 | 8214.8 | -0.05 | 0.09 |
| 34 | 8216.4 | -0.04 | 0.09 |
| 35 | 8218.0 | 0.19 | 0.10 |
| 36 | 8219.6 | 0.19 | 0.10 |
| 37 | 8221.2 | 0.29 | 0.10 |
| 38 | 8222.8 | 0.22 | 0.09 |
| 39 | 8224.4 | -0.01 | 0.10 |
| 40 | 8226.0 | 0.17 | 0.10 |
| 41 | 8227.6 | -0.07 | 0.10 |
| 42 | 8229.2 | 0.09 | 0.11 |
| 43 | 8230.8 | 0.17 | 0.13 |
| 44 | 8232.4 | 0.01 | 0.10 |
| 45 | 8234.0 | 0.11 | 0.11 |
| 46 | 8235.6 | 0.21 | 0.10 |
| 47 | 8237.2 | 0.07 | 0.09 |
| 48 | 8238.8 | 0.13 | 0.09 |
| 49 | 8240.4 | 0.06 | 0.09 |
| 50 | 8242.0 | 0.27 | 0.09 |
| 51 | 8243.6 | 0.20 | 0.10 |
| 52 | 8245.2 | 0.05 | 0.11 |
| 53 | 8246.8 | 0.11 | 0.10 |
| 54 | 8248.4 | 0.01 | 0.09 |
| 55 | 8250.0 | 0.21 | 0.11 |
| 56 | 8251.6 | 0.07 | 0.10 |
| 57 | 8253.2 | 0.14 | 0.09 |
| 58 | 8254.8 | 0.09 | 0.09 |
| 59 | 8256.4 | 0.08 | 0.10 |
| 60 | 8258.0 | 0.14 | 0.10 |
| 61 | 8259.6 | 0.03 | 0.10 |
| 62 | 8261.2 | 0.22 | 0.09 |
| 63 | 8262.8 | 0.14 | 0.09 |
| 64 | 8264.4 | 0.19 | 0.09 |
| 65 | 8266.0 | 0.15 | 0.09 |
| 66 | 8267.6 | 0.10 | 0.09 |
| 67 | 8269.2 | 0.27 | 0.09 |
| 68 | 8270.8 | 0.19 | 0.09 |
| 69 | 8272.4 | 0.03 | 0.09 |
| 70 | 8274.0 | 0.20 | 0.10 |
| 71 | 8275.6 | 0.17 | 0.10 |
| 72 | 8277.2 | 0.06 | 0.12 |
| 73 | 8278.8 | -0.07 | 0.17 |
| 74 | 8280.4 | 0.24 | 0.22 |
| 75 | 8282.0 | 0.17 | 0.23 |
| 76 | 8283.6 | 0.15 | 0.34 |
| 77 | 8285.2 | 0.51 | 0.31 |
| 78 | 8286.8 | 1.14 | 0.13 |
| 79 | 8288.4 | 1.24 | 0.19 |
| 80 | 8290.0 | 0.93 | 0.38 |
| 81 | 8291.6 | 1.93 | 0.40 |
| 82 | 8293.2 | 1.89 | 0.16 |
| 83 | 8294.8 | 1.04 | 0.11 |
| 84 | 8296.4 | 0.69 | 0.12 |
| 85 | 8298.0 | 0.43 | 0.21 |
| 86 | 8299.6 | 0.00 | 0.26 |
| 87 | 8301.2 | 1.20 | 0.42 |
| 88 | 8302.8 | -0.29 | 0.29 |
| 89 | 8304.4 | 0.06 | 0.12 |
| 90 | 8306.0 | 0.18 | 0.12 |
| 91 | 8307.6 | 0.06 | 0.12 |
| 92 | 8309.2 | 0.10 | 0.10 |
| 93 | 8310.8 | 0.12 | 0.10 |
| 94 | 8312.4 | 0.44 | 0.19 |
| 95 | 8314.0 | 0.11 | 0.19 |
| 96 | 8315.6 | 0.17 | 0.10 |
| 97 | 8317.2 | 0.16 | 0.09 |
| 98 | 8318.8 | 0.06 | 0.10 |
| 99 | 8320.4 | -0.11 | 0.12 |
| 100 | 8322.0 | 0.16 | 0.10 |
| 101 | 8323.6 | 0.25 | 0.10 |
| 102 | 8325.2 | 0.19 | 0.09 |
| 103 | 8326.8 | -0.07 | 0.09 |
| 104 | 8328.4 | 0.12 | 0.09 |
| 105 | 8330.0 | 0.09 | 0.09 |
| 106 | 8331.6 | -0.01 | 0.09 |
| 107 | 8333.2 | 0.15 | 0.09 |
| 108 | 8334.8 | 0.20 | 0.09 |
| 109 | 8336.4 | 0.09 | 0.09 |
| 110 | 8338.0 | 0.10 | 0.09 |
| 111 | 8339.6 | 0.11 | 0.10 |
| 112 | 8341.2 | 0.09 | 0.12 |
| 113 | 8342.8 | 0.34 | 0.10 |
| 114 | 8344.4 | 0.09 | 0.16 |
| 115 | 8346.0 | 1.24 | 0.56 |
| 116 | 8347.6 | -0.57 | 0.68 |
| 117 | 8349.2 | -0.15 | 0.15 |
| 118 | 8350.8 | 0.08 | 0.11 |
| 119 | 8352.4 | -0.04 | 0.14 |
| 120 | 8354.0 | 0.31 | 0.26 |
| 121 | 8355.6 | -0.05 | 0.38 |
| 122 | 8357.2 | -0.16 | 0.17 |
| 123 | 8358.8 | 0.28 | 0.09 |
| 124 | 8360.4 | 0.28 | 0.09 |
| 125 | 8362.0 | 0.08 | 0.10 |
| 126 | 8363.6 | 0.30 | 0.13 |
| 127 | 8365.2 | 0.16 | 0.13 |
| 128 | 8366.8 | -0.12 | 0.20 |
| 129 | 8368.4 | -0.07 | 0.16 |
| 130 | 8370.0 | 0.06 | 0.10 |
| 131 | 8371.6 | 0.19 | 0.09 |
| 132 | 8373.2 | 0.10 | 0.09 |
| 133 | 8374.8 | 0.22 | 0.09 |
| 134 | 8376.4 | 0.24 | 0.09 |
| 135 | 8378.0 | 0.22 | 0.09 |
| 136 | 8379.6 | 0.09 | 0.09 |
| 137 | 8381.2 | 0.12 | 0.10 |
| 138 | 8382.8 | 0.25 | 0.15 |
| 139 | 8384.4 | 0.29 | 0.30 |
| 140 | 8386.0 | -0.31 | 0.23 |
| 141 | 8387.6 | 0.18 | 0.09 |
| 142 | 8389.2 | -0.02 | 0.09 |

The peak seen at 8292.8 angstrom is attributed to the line [O II]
